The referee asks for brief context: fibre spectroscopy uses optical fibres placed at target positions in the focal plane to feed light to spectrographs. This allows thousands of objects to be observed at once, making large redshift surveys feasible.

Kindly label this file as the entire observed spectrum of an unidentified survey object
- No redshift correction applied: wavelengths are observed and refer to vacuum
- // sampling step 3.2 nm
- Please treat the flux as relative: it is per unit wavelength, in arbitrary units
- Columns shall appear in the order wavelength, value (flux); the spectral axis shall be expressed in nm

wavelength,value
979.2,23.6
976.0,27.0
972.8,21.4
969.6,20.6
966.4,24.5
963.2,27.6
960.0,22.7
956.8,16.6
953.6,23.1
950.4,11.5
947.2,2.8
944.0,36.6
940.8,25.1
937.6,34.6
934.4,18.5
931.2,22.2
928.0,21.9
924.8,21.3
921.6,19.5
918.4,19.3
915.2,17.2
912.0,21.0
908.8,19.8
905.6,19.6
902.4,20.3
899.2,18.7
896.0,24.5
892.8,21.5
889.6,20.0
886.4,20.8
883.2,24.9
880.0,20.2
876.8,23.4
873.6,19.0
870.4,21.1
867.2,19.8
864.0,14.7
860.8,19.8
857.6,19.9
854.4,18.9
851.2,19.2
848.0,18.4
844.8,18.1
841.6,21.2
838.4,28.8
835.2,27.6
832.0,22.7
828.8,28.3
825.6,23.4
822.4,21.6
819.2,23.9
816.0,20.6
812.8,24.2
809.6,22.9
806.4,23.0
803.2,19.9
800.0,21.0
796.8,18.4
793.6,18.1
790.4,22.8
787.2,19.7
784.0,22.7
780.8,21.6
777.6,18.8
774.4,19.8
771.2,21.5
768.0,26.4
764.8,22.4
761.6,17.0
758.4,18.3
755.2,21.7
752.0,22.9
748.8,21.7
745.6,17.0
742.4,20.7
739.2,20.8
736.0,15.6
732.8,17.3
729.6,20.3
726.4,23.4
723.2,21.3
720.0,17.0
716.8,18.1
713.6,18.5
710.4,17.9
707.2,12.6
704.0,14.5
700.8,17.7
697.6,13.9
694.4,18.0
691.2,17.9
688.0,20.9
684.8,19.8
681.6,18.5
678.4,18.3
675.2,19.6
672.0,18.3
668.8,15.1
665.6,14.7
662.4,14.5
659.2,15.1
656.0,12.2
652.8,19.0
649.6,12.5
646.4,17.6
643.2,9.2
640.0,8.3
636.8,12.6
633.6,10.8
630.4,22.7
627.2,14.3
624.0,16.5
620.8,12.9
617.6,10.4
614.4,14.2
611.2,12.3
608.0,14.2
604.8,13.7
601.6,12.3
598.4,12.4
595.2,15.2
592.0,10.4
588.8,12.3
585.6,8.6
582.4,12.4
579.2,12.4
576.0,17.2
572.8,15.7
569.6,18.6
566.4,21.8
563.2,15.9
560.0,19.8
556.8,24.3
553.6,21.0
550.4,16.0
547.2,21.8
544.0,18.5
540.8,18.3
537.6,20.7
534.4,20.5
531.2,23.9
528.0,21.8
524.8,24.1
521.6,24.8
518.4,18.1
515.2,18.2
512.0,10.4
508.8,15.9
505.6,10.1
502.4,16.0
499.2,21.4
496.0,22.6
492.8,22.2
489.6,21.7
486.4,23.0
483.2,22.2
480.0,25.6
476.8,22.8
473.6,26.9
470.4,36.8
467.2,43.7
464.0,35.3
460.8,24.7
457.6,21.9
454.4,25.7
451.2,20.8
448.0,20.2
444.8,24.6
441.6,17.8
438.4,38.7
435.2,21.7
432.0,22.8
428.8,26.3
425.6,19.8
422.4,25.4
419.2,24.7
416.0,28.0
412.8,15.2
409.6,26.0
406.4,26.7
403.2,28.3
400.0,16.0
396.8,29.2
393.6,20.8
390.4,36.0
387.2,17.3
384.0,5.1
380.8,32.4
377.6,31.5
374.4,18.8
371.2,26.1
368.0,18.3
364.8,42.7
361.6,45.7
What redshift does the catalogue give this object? 0.67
